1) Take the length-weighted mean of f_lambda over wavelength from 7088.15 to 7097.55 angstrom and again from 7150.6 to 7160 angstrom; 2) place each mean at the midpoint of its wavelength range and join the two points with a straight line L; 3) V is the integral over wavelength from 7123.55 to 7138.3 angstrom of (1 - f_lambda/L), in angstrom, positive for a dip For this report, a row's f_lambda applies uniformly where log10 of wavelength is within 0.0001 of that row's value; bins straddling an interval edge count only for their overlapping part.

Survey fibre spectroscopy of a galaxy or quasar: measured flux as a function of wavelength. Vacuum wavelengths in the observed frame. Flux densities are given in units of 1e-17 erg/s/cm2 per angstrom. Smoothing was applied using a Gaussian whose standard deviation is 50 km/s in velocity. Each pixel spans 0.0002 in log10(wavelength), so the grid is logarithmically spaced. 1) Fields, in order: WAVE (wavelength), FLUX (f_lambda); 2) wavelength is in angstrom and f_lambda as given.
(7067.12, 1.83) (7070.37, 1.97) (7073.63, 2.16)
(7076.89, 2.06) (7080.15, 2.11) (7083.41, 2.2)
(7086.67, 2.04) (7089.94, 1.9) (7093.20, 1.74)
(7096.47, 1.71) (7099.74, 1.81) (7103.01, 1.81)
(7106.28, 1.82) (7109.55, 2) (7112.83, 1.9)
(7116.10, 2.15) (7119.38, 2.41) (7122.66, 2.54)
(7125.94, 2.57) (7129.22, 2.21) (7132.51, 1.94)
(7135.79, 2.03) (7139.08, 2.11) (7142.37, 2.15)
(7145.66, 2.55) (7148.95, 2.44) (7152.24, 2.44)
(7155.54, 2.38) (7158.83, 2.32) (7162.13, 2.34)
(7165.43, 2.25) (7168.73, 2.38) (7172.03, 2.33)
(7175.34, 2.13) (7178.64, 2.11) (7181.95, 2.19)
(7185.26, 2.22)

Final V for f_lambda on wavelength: -0.4 angstrom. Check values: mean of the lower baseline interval 1.79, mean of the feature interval 2.2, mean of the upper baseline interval 2.38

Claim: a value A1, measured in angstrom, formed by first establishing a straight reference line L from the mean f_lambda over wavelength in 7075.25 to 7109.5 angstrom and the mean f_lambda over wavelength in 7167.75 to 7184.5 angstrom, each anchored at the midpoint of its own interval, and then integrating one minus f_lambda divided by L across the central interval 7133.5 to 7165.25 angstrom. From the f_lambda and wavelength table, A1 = -2.5 angstrom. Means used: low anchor 1.92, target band 2.3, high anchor 2.22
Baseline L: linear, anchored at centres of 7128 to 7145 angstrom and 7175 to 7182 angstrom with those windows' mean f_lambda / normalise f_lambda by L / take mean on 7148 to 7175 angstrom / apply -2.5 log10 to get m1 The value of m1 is -0.11 mag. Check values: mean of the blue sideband 2.11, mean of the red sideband 2.14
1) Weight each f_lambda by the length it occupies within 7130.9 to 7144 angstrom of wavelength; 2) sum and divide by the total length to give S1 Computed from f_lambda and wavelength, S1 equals 2.06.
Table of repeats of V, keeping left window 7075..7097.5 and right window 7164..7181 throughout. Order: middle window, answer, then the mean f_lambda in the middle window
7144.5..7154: -1.3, 2.47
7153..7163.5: -0.8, 2.35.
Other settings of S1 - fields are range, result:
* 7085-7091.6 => 1.97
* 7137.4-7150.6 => 2.31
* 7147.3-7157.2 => 2.42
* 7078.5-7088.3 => 2.12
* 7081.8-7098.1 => 1.92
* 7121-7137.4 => 2.26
